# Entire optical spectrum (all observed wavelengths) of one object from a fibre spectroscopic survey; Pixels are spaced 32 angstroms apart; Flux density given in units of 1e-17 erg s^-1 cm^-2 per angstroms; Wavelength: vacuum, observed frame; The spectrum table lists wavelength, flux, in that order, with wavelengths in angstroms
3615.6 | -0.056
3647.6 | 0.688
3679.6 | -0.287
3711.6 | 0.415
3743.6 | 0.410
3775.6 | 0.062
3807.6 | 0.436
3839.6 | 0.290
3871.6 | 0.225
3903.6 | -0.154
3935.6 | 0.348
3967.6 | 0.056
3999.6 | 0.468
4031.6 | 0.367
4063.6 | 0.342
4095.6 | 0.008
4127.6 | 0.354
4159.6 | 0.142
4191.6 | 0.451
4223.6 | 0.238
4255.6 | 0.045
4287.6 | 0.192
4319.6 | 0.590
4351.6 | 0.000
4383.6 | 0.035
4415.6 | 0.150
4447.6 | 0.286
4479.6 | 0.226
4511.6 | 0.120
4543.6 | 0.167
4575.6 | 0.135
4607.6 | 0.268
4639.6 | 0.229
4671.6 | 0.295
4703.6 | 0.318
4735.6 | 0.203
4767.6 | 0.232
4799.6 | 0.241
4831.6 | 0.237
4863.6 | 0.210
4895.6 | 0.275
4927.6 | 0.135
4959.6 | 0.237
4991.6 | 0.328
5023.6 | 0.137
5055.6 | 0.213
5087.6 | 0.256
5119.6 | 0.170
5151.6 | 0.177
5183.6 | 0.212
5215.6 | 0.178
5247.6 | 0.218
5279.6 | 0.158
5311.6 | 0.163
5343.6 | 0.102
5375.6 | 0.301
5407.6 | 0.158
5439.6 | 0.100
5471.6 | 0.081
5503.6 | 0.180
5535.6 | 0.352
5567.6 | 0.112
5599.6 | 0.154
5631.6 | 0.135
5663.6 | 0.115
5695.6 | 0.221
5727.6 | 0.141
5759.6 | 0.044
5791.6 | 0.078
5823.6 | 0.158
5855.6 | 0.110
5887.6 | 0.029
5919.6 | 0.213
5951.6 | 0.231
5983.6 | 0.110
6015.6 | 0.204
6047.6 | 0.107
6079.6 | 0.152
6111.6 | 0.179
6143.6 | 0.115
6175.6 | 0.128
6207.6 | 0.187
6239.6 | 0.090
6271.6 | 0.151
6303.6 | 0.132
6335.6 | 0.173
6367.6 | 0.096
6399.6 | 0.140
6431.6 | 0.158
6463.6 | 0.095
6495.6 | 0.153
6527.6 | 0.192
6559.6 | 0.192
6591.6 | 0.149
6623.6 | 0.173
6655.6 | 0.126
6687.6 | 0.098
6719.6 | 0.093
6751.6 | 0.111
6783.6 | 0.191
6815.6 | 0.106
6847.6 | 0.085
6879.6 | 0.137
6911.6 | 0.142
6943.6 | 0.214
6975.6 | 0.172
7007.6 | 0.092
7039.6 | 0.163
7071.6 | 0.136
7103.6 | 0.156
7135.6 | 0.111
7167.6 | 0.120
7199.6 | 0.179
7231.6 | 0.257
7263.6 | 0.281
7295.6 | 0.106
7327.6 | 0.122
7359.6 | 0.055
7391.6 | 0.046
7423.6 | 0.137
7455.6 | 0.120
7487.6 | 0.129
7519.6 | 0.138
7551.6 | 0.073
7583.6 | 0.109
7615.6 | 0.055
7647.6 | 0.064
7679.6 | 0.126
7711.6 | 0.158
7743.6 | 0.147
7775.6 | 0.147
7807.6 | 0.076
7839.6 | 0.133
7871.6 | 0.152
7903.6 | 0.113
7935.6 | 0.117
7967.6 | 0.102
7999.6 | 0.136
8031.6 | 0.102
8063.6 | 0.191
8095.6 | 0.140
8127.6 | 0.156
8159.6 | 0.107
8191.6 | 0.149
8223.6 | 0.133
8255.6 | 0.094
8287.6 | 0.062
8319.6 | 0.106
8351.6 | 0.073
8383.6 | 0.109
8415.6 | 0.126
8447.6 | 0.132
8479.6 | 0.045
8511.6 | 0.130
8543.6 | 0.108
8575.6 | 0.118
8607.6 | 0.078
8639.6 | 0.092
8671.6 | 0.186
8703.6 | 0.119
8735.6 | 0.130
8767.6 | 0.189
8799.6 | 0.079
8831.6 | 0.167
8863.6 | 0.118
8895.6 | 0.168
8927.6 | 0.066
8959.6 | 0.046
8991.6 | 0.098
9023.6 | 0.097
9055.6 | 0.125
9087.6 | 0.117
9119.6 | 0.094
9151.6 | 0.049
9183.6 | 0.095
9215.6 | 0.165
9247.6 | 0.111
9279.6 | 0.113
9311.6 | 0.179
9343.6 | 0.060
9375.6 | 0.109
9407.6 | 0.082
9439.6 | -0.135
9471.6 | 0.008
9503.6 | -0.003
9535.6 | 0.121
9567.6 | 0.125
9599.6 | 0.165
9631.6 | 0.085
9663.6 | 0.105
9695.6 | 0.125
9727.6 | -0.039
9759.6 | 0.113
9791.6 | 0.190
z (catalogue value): 0.11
